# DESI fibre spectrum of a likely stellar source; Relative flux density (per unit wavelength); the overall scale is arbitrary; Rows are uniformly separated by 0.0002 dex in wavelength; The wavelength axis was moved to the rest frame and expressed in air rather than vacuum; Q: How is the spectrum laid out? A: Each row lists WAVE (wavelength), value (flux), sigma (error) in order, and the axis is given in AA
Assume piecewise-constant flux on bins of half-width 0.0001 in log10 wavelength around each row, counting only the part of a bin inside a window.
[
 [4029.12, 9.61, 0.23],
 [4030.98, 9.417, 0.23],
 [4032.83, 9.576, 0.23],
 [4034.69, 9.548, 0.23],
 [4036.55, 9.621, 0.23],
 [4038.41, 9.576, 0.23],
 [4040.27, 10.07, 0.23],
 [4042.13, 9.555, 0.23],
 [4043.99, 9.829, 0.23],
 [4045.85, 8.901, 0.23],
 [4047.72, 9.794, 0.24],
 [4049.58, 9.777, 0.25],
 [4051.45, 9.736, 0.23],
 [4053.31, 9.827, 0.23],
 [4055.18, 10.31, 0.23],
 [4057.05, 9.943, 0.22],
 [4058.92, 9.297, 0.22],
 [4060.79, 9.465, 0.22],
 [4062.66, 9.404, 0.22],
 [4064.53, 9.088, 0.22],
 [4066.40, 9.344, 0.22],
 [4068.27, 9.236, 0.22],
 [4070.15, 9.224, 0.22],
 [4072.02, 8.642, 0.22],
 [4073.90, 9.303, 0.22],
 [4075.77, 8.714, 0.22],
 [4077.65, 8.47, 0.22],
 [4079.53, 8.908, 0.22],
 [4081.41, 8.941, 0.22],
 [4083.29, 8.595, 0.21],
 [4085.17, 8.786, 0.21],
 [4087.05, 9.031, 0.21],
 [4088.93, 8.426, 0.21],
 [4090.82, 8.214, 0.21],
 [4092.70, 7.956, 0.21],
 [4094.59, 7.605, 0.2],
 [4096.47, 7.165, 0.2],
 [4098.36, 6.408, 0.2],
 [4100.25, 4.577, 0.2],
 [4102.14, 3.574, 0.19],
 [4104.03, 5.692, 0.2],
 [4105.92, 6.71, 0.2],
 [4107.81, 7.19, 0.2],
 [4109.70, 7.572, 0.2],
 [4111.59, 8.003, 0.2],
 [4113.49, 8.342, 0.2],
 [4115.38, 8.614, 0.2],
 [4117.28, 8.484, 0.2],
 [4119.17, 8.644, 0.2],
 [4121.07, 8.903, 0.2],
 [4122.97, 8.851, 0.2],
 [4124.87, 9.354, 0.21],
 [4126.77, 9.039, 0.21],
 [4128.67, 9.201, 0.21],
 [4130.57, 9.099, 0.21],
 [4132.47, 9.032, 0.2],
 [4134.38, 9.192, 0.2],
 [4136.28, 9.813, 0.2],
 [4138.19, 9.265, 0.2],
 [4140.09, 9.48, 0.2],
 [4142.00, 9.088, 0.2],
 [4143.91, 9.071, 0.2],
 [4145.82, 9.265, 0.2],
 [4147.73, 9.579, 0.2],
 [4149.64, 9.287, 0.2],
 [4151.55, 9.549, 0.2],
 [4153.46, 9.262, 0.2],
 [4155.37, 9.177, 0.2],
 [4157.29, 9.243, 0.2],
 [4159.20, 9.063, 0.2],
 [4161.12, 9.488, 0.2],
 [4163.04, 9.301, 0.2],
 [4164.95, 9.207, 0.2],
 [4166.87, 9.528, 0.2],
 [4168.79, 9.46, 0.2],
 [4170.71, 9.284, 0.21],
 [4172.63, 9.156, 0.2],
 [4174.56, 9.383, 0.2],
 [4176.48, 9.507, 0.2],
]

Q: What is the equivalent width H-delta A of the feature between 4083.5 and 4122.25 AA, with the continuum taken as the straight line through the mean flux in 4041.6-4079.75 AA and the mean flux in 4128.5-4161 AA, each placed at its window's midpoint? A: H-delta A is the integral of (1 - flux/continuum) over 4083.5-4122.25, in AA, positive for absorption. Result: 7.5 AA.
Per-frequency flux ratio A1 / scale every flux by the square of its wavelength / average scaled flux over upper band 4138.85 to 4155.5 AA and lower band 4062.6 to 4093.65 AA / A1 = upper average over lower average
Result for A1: 1.09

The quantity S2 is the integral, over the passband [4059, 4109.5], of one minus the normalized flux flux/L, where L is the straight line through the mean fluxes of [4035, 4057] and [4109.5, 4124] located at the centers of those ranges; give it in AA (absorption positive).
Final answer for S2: 5.8 AA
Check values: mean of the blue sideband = 9.73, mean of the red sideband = 8.48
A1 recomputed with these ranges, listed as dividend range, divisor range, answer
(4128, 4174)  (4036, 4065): 1.01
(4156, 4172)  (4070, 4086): 1.10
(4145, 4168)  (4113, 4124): 1.10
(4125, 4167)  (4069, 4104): 1.22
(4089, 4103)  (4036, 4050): 0.71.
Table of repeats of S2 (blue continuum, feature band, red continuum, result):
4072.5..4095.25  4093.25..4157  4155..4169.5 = 4.8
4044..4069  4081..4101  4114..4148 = 3.3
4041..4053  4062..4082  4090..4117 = -1.3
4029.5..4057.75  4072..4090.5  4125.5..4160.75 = 1.5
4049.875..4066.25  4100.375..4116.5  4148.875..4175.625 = 4.4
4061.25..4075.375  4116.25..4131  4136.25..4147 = 0.5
